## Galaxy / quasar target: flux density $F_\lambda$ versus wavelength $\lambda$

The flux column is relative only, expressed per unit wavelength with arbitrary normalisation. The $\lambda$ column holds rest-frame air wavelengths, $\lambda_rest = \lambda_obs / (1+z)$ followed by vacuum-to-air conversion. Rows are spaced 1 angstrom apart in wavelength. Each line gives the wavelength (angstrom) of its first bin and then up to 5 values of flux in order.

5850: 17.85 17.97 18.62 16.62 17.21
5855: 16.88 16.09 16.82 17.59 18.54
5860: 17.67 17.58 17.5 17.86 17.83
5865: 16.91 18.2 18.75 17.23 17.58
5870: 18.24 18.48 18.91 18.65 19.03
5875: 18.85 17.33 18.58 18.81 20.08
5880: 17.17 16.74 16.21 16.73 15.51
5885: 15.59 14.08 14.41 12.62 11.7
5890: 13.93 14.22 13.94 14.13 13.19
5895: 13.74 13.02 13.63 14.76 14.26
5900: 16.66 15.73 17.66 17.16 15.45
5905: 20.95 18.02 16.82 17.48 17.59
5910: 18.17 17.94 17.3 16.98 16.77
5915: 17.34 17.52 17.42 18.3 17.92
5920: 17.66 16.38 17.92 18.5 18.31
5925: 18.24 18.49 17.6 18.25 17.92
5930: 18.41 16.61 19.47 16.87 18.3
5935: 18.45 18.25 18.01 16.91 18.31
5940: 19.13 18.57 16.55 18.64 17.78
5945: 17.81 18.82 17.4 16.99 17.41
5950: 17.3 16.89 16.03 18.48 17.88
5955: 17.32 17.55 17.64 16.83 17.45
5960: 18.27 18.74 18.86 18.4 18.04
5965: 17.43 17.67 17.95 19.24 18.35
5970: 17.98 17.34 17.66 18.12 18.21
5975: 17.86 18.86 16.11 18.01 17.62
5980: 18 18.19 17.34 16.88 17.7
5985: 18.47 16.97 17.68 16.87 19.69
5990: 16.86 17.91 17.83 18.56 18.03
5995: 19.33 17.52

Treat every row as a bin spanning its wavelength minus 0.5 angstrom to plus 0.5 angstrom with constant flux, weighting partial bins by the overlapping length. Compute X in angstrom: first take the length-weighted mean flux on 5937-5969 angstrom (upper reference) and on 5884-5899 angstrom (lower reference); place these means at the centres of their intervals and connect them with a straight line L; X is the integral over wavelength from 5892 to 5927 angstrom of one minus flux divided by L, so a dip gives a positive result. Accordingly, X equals -4.0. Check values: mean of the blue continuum 13.9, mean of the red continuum 17.8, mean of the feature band 16.8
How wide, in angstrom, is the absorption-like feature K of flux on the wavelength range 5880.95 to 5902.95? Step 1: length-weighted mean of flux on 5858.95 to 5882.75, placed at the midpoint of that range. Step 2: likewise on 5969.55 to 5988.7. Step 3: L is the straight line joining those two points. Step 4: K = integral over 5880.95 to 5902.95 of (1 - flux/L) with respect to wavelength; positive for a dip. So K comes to 4.0 angstrom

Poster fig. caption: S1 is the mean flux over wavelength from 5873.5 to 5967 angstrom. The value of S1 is 17.1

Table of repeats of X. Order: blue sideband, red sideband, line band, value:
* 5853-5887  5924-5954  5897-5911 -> 0.62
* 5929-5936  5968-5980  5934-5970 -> 0.18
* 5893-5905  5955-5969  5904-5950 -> -3.93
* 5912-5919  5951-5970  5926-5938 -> -0.27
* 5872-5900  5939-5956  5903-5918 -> -0.99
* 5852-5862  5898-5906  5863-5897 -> 1.38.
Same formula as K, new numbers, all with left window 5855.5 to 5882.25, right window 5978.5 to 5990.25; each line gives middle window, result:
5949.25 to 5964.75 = 0.0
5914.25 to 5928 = 0.0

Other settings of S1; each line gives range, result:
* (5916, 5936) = 17.9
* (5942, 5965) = 17.7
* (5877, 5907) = 15.6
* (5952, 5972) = 17.9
